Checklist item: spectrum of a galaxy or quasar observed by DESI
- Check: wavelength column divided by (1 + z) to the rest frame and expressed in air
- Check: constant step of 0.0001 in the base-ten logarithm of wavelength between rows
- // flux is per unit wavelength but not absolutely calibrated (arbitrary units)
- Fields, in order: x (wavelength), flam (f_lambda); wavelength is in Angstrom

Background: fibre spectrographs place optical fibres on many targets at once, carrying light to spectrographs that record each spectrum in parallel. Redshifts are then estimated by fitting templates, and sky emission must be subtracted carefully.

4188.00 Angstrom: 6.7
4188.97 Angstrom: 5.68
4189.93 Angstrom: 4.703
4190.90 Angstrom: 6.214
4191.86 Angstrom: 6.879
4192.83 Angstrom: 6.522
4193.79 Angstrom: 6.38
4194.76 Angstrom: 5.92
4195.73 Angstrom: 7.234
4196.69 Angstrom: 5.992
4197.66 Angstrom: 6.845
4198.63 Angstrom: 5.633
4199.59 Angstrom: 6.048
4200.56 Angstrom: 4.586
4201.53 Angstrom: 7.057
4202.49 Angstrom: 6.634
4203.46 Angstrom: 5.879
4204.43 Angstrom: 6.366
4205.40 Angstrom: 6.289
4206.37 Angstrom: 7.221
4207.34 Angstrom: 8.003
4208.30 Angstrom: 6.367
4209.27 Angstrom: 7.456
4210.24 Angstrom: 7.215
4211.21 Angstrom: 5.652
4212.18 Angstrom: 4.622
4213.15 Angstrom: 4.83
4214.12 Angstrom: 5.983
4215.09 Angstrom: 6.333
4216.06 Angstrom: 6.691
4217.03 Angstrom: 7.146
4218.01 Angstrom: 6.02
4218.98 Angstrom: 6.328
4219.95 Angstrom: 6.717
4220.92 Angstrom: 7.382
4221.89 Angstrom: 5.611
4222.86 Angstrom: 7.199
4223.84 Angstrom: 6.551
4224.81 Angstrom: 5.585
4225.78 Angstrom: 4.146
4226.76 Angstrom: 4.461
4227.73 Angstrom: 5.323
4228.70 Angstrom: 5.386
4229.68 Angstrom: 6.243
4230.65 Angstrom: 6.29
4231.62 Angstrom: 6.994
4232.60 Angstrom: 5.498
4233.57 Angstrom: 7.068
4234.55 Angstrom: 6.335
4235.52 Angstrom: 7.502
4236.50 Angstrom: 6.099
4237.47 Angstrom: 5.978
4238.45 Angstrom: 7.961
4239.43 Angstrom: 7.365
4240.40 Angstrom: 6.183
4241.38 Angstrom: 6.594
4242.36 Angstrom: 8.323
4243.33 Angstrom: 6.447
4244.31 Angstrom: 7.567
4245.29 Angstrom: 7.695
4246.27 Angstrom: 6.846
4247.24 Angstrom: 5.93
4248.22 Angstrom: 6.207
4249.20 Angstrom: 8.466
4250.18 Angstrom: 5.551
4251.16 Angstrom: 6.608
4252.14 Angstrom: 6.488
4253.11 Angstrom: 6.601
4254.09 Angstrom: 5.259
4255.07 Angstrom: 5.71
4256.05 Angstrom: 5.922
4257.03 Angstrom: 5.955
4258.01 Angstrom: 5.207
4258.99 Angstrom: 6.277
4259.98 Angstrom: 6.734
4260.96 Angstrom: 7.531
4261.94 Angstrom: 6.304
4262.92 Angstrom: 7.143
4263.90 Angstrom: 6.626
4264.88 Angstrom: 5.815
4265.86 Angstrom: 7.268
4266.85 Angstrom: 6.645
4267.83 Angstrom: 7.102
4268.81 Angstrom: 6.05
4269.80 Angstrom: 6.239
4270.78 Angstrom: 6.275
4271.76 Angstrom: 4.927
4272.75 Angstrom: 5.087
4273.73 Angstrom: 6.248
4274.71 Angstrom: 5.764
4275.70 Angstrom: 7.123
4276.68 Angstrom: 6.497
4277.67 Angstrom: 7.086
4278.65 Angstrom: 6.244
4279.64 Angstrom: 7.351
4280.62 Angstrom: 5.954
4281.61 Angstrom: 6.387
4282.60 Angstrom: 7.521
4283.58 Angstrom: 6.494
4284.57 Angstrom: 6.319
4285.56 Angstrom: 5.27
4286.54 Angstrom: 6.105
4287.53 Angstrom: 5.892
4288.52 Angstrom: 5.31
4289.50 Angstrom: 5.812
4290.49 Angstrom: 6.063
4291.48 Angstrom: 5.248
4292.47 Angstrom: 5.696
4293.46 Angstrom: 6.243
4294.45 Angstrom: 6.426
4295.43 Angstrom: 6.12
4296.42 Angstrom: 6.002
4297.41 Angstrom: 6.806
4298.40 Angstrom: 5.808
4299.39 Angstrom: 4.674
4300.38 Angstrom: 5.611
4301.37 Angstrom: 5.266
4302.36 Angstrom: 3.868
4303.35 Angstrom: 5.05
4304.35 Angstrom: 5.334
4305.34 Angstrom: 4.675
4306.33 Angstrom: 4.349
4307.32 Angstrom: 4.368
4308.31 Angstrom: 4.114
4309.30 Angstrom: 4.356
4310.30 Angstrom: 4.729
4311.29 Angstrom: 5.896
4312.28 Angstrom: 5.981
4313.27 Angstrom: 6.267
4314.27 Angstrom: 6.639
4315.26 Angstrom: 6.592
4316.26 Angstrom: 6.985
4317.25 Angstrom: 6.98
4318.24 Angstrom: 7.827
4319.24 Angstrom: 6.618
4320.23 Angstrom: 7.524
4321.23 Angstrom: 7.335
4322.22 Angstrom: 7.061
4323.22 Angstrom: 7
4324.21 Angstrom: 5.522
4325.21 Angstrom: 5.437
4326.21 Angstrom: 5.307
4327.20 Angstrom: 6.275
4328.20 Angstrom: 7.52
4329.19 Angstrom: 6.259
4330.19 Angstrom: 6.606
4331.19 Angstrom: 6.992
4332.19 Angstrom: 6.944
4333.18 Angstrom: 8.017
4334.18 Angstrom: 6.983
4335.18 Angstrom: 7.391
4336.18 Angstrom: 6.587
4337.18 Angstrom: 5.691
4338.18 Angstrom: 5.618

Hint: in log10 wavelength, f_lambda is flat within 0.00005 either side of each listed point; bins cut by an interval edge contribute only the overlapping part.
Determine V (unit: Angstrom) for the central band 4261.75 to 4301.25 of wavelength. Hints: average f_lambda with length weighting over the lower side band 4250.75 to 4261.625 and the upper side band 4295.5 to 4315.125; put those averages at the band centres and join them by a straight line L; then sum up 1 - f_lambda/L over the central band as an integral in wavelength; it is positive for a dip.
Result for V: -3.03 Angstrom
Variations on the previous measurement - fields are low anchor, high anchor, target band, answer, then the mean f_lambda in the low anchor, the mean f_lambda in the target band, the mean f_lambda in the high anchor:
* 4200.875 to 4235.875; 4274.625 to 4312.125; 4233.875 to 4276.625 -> -3.6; 6.28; 6.51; 5.73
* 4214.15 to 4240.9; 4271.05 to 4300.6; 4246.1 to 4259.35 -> 0.0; 6.3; 6.2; 6.08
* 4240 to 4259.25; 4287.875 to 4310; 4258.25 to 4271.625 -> -0.9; 6.5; 6.54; 5.32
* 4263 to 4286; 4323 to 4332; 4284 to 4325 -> 3.2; 6.38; 5.85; 6.32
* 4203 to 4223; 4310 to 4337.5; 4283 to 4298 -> 1.3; 6.43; 6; 6.63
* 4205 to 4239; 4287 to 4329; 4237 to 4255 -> -1.7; 6.3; 6.76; 5.88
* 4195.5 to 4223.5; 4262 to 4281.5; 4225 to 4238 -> 0.9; 6.38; 5.95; 6.39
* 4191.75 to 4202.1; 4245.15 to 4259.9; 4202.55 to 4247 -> -1.1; 6.26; 6.44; 6.29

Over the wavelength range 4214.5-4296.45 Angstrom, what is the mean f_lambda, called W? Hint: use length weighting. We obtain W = 6.35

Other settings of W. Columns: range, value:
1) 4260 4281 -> 6.45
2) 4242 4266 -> 6.56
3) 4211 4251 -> 6.38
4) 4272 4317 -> 5.81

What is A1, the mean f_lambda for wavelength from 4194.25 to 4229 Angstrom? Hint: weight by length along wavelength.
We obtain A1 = 6.19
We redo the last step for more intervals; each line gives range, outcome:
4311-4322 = 6.81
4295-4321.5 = 5.75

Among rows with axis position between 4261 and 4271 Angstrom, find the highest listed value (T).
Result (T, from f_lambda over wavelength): 7.268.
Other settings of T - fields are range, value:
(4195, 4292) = 8.466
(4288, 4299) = 6.806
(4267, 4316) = 7.521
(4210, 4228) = 7.382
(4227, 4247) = 8.323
